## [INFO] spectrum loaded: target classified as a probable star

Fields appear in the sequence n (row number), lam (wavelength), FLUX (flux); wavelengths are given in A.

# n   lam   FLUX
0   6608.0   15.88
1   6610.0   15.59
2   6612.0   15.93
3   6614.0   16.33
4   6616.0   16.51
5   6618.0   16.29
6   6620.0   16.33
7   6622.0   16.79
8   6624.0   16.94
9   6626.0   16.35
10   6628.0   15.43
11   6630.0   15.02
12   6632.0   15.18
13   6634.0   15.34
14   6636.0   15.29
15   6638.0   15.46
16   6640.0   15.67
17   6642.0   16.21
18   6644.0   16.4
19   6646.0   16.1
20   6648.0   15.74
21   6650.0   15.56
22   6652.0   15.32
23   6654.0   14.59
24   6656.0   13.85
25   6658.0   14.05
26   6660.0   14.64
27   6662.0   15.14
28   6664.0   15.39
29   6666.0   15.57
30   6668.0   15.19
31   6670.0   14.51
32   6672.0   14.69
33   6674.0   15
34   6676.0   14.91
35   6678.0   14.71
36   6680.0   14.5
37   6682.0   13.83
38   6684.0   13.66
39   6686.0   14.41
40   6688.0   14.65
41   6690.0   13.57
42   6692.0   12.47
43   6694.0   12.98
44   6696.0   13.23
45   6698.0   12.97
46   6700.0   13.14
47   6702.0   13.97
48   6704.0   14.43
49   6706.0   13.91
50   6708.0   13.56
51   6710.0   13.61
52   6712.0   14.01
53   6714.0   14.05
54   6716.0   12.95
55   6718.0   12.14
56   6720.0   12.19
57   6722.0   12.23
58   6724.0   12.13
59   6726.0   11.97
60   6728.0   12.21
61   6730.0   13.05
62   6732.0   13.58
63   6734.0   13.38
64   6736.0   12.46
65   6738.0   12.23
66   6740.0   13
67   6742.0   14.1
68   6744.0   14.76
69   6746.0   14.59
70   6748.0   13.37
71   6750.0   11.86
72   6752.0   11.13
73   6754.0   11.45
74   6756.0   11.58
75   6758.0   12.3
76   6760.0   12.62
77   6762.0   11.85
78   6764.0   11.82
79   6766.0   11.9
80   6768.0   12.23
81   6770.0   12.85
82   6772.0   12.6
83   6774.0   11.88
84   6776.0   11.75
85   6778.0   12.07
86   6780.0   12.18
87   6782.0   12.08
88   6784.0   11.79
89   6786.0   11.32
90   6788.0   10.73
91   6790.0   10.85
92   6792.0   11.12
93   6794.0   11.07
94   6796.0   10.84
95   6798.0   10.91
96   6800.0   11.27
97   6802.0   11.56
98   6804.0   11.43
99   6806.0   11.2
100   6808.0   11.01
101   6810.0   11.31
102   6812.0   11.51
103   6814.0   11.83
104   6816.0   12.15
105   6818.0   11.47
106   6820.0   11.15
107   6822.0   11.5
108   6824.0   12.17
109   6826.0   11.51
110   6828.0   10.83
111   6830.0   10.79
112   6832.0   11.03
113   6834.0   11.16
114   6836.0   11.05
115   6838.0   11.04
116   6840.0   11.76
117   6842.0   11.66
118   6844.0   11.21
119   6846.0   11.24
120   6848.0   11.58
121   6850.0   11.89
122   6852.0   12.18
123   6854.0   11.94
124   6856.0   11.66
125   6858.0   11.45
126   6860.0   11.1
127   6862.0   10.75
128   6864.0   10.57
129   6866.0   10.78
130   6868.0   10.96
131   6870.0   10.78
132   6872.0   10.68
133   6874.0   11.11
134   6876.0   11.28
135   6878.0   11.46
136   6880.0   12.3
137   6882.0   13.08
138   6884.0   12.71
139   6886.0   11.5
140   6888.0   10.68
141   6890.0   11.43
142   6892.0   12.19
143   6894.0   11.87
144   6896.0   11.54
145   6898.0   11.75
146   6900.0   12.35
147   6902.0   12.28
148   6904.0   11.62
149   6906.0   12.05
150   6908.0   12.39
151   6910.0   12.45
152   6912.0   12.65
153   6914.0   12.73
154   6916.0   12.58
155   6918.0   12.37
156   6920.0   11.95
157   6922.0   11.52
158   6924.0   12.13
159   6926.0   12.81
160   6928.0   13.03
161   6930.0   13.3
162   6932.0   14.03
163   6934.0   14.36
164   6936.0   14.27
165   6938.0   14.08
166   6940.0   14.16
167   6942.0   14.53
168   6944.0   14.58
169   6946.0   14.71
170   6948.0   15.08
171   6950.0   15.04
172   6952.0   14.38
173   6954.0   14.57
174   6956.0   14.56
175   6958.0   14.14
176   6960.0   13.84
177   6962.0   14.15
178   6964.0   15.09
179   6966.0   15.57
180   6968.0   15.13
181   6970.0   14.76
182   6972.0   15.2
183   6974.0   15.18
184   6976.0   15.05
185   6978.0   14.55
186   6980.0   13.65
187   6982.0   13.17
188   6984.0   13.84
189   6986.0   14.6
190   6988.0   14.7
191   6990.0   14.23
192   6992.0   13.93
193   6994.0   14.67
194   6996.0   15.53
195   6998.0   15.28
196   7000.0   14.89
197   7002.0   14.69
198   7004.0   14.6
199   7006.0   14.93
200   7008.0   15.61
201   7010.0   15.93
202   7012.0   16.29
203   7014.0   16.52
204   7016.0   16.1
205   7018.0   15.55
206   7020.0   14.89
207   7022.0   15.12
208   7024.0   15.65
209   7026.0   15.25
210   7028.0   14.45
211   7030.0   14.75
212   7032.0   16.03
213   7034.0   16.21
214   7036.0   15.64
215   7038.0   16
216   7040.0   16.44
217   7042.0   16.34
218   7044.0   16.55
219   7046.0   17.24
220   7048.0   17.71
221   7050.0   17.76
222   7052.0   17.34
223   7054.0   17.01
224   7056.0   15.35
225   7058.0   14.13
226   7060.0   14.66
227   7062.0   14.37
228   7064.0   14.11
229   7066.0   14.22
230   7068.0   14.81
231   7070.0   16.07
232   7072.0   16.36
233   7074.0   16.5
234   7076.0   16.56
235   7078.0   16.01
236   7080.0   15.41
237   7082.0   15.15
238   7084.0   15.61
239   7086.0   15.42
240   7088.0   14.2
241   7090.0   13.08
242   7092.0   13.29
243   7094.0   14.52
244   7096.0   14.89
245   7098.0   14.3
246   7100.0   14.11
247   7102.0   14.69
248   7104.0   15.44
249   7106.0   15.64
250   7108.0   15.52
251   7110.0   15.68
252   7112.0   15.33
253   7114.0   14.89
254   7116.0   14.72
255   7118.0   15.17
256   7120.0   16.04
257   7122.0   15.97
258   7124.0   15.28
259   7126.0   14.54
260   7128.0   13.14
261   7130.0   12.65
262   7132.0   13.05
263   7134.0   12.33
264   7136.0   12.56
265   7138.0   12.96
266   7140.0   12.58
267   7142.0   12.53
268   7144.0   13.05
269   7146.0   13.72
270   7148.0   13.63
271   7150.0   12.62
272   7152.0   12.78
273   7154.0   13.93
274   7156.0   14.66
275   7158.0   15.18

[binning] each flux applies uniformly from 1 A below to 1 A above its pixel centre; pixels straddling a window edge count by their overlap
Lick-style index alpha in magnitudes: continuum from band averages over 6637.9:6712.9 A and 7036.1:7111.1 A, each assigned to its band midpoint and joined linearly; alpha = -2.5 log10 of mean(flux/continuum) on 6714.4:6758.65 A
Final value 0.16 mag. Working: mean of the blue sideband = 14.5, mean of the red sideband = 15.5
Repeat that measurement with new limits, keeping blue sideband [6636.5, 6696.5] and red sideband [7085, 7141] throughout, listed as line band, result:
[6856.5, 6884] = 0.27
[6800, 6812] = 0.28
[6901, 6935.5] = 0.15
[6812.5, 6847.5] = 0.27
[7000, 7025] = -0.07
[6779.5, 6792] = 0.27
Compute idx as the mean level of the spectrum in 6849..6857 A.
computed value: 11.9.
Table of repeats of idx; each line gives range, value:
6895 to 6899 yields 11.6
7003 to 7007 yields 14.8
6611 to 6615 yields 16.1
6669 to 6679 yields 14.8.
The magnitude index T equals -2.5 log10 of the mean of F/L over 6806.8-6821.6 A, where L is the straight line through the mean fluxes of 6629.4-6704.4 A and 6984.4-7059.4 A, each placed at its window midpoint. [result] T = 0.29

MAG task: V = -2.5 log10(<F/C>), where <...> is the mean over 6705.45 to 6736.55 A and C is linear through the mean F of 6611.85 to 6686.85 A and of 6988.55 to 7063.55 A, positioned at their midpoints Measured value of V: 0.19 mag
